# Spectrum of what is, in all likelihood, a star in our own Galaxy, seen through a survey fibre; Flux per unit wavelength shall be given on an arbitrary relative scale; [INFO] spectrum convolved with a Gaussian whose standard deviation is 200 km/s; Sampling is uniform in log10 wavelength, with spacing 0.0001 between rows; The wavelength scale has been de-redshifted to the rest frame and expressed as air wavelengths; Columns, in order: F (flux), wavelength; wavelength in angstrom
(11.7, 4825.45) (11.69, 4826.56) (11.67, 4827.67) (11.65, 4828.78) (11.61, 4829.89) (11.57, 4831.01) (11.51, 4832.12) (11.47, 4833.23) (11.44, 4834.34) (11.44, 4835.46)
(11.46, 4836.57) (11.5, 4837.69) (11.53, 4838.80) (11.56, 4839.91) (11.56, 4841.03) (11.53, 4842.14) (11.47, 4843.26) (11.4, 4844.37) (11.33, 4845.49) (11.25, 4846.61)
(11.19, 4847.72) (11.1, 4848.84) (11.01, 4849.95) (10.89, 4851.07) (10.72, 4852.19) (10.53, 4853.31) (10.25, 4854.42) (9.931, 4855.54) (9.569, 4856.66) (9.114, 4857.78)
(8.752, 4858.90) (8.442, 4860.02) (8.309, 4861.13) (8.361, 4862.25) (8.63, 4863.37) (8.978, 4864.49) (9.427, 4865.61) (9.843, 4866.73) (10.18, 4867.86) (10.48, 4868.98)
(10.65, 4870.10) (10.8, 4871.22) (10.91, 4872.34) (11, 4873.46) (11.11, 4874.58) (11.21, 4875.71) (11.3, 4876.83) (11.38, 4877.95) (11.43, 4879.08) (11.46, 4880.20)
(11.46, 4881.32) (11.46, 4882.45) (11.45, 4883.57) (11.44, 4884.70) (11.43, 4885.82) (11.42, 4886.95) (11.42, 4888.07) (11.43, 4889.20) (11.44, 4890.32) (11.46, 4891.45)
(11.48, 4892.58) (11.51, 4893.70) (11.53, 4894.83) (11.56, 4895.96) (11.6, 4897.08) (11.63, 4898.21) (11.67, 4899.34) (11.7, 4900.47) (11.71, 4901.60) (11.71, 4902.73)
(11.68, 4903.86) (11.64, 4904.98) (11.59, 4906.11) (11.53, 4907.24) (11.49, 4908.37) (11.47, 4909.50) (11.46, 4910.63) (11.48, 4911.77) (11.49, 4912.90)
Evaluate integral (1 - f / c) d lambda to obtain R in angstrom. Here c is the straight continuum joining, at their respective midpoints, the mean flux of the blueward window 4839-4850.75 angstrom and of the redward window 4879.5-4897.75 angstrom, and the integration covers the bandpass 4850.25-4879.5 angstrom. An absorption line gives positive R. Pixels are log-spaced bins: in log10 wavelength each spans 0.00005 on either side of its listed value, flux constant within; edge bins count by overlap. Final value 3.4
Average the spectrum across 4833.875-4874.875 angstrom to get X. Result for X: 10.5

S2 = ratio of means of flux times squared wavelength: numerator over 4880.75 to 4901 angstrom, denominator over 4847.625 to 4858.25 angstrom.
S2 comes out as 1.12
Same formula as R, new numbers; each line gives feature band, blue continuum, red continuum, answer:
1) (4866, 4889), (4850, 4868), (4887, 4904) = -1.2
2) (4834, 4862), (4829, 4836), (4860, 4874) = 0.2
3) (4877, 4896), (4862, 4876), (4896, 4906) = -0.8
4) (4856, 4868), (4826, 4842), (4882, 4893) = 2.6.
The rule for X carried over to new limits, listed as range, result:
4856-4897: 10.6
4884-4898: 11.5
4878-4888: 11.4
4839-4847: 11.4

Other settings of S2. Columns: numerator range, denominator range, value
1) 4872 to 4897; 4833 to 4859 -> 1.06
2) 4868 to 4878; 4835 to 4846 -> 0.97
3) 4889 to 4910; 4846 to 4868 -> 1.20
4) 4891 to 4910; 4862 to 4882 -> 1.11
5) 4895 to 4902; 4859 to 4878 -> 1.18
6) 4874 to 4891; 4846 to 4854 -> 1.05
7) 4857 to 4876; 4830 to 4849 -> 0.86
